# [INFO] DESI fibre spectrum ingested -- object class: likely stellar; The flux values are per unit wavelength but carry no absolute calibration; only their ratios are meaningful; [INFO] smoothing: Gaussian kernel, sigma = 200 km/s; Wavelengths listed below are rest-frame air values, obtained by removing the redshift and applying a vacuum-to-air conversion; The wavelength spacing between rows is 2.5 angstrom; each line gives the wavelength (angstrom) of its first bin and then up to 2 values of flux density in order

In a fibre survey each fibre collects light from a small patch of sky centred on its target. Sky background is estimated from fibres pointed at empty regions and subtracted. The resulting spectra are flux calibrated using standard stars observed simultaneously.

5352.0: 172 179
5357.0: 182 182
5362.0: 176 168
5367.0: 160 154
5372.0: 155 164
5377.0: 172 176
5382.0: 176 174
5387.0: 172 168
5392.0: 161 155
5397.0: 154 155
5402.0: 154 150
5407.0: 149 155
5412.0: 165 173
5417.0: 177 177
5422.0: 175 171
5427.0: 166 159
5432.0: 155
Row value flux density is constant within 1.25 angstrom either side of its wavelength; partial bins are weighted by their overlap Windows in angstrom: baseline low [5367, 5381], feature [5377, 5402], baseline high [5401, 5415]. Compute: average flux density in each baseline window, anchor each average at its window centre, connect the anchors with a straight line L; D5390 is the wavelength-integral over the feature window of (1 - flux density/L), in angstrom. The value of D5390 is -0.7 angstrom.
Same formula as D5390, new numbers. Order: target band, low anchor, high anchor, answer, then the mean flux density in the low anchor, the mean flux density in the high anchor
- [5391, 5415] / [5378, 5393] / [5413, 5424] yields 2.31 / 171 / 175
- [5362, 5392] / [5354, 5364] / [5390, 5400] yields 0.09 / 179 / 157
